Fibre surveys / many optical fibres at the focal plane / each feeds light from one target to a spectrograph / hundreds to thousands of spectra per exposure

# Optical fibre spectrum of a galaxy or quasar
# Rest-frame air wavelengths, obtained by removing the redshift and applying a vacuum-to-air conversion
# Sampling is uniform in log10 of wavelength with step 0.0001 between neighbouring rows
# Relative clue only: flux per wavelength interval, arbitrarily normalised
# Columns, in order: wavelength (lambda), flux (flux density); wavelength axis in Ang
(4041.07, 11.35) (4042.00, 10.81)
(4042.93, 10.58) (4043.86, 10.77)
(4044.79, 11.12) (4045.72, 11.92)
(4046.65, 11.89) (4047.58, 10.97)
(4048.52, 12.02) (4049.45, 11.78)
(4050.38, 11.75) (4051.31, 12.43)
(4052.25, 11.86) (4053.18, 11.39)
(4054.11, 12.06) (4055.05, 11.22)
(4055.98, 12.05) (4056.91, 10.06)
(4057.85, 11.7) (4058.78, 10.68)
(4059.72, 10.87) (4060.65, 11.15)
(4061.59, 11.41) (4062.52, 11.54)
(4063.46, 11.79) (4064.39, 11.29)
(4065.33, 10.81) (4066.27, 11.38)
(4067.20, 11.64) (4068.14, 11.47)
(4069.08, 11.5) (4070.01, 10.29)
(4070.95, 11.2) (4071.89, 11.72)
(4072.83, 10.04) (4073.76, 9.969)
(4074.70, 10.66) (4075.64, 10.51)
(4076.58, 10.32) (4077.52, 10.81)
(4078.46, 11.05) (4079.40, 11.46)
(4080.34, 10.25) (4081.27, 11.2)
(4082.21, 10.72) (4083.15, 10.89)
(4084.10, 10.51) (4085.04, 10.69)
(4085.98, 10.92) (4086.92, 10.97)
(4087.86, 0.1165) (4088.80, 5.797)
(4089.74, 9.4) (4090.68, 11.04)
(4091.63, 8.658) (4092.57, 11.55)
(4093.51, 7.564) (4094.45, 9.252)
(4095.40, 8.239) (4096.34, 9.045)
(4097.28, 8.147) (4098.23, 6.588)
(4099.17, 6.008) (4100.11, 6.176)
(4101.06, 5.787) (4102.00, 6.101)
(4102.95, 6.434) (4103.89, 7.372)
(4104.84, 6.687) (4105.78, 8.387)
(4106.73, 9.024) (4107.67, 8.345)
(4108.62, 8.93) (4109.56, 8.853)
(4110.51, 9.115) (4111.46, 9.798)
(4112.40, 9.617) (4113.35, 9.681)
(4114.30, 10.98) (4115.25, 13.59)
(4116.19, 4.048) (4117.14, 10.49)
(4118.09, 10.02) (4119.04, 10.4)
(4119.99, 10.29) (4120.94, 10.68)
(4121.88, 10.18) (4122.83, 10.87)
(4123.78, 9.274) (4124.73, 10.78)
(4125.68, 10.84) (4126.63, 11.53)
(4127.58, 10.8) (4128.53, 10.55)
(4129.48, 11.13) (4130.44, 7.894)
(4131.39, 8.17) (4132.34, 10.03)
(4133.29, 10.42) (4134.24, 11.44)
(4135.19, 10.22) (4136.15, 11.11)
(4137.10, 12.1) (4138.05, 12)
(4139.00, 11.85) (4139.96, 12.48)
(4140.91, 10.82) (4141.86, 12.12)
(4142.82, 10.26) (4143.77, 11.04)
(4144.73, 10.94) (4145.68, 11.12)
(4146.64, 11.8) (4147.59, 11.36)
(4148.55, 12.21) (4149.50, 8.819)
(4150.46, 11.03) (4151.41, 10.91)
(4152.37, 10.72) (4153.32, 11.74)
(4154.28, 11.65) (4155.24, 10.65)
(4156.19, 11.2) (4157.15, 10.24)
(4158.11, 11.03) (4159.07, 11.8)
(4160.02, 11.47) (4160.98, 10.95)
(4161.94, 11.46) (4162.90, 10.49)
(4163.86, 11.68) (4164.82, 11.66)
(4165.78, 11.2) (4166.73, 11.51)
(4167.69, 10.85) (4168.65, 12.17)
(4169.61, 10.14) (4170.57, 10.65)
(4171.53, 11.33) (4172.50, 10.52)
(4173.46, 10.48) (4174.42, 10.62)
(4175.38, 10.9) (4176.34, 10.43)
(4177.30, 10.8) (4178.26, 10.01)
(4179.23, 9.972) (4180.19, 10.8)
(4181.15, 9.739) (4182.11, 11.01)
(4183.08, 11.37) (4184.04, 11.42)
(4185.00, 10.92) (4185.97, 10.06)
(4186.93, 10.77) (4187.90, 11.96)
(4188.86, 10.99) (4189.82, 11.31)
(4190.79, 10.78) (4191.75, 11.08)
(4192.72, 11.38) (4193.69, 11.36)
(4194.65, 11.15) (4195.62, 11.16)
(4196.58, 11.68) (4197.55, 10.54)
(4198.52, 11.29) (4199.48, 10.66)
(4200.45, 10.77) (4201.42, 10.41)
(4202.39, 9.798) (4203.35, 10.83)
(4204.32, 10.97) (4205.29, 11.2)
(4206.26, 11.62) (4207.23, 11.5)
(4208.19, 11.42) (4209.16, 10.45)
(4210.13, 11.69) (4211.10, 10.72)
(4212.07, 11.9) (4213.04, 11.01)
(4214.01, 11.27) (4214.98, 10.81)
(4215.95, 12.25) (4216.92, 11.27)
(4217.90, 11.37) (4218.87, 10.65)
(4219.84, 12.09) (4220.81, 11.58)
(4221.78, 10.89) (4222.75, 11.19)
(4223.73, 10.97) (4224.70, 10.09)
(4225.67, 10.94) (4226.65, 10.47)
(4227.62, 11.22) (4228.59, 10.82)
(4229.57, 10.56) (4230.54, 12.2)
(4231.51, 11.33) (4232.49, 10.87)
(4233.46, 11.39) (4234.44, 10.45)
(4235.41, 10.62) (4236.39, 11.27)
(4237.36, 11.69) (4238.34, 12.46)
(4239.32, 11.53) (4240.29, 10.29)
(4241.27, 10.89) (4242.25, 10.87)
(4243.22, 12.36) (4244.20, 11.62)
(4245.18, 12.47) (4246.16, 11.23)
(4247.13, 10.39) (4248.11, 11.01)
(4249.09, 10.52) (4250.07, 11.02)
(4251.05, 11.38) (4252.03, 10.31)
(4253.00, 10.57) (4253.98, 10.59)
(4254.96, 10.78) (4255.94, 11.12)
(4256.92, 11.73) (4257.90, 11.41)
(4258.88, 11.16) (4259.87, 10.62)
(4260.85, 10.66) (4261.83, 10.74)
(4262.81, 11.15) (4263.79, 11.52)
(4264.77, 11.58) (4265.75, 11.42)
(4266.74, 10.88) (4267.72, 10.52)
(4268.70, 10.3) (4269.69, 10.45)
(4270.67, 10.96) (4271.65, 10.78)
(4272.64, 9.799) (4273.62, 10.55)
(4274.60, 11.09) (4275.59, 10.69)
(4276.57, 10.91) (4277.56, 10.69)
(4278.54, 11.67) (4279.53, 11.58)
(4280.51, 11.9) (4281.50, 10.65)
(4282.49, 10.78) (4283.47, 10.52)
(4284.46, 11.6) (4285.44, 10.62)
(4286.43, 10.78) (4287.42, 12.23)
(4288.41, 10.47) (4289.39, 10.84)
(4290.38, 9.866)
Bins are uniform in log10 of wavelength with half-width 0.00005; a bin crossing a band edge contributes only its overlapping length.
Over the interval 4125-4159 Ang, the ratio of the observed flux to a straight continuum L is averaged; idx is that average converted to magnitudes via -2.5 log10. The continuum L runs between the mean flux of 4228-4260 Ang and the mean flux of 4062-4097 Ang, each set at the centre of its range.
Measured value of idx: -0.04 mag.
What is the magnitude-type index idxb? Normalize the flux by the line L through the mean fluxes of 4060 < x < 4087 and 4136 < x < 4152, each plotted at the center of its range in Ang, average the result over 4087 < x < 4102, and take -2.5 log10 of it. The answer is 0.41 mag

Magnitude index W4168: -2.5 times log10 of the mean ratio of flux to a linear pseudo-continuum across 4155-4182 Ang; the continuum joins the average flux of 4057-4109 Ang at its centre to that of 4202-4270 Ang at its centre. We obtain -0.05 mag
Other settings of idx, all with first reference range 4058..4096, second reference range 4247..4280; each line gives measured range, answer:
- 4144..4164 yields -0.06 mag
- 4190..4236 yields -0.03 mag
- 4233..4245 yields -0.05 mag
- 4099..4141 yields 0.09 mag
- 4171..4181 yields 0.01 mag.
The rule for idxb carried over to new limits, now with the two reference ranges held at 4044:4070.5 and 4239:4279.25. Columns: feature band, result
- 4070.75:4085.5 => 0.063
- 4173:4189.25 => 0.043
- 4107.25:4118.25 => 0.195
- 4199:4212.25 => 0.012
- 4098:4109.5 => 0.486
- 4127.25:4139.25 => 0.068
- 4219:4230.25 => 0.006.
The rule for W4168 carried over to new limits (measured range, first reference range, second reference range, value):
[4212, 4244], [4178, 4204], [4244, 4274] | -0.03 mag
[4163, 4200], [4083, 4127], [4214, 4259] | -0.08 mag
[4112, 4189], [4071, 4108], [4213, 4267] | -0.10 mag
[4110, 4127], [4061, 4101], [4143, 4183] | 0.02 mag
